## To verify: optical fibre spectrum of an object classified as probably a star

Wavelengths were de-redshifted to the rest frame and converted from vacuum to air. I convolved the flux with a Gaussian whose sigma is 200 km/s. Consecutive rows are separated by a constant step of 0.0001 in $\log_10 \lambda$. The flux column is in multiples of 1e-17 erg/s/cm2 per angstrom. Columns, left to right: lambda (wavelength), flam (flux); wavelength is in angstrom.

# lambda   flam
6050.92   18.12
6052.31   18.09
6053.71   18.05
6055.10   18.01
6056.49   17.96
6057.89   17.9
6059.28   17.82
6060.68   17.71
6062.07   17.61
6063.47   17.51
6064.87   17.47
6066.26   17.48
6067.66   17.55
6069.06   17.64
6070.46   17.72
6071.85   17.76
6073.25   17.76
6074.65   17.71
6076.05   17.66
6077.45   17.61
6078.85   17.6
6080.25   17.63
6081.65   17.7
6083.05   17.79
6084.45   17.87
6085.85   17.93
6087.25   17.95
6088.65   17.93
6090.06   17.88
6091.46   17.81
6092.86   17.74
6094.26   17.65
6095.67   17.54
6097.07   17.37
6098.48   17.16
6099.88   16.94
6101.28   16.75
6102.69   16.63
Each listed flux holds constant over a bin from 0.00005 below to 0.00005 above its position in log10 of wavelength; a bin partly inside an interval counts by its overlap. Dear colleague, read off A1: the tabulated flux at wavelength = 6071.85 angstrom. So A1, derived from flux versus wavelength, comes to 17.76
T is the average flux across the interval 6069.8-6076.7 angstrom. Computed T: 17.7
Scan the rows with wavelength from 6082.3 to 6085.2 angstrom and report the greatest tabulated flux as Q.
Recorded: 17.87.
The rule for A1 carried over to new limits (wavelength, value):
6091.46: 17.81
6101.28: 16.75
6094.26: 17.65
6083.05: 17.79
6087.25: 17.95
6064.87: 17.47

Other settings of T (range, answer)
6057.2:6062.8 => 17.8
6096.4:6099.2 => 17.3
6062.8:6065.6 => 17.5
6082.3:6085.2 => 17.8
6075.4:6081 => 17.6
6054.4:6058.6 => 18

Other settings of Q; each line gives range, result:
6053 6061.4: 18.05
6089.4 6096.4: 17.88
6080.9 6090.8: 17.95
